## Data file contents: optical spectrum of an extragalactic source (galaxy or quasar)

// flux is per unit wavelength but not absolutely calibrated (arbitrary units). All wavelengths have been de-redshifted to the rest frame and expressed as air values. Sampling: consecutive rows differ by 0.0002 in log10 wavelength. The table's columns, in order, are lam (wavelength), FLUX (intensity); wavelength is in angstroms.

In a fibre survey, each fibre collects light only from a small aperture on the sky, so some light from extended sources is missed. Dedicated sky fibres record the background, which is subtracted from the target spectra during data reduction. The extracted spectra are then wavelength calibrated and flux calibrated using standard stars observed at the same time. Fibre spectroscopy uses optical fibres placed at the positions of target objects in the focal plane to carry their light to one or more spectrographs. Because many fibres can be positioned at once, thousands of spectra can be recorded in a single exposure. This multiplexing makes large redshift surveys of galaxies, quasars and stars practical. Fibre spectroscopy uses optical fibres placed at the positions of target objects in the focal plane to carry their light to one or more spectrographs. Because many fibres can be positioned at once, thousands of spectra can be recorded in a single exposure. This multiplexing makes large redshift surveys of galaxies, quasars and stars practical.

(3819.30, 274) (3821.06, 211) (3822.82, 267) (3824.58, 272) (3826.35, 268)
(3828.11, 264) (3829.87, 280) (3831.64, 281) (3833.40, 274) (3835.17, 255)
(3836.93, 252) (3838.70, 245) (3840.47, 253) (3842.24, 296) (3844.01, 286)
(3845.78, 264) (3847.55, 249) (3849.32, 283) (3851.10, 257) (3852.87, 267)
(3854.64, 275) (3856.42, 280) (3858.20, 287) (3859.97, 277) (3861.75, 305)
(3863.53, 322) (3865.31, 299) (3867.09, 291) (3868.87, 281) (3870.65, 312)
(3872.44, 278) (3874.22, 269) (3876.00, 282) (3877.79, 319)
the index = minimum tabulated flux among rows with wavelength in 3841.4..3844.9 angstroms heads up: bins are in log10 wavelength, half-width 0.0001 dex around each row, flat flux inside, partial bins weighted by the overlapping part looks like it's 286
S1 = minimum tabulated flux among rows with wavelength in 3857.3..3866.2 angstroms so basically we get 277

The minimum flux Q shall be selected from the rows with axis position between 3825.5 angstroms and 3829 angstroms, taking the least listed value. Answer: 264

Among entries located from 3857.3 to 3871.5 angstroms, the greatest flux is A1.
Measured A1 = 322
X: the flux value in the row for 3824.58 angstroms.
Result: 272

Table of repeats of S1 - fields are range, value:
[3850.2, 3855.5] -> 257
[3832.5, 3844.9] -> 245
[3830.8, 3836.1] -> 255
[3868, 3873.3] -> 278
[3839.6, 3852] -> 249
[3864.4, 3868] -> 291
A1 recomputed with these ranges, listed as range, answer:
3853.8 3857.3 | 280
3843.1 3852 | 286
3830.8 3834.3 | 281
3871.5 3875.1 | 278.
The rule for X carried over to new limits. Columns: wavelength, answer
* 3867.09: 291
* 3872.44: 278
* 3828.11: 264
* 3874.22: 269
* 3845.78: 264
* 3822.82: 267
